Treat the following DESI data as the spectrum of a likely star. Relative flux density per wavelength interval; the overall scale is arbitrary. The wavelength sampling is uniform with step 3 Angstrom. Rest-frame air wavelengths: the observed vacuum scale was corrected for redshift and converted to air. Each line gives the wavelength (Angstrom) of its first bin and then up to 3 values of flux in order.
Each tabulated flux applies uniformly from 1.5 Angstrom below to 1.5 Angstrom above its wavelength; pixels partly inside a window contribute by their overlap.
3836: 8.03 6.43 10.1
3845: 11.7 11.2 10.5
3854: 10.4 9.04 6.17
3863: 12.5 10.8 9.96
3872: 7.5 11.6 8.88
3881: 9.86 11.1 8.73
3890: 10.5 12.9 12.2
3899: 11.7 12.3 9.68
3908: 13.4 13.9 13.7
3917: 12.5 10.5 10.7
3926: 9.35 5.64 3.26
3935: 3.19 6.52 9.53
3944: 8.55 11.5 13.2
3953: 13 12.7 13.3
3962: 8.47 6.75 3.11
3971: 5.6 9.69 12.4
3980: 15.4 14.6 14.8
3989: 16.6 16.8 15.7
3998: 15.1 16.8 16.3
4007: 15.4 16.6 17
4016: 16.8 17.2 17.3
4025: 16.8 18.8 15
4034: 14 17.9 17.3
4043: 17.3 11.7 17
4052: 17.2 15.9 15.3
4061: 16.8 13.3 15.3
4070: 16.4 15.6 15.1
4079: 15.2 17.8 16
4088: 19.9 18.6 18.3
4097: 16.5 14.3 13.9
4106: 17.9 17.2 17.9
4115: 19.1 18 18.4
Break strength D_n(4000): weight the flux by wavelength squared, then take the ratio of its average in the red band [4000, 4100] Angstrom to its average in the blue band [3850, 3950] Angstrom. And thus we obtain 1.77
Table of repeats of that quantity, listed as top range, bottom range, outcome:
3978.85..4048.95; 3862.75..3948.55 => 1.70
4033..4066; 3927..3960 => 1.84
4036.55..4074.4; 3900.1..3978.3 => 1.73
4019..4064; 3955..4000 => 1.38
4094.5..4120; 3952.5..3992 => 1.58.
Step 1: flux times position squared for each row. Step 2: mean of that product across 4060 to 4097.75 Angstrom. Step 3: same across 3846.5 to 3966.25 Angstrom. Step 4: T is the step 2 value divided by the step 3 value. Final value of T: 1.77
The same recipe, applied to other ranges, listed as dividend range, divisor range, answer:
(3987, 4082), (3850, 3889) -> 1.79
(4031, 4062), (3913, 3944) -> 2.02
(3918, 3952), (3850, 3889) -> 0.90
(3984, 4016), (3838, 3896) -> 1.71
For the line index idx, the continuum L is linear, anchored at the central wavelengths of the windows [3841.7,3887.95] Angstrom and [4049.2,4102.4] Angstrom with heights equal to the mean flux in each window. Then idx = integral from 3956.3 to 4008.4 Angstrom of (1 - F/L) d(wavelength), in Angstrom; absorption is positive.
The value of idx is 3.3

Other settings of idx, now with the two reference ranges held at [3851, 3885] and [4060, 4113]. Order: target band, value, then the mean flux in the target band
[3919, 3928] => 1.2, 9.91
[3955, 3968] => 3.3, 9.38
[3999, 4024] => -4.4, 16.6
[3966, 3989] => 3.7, 11.1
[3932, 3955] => 5.9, 9.03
